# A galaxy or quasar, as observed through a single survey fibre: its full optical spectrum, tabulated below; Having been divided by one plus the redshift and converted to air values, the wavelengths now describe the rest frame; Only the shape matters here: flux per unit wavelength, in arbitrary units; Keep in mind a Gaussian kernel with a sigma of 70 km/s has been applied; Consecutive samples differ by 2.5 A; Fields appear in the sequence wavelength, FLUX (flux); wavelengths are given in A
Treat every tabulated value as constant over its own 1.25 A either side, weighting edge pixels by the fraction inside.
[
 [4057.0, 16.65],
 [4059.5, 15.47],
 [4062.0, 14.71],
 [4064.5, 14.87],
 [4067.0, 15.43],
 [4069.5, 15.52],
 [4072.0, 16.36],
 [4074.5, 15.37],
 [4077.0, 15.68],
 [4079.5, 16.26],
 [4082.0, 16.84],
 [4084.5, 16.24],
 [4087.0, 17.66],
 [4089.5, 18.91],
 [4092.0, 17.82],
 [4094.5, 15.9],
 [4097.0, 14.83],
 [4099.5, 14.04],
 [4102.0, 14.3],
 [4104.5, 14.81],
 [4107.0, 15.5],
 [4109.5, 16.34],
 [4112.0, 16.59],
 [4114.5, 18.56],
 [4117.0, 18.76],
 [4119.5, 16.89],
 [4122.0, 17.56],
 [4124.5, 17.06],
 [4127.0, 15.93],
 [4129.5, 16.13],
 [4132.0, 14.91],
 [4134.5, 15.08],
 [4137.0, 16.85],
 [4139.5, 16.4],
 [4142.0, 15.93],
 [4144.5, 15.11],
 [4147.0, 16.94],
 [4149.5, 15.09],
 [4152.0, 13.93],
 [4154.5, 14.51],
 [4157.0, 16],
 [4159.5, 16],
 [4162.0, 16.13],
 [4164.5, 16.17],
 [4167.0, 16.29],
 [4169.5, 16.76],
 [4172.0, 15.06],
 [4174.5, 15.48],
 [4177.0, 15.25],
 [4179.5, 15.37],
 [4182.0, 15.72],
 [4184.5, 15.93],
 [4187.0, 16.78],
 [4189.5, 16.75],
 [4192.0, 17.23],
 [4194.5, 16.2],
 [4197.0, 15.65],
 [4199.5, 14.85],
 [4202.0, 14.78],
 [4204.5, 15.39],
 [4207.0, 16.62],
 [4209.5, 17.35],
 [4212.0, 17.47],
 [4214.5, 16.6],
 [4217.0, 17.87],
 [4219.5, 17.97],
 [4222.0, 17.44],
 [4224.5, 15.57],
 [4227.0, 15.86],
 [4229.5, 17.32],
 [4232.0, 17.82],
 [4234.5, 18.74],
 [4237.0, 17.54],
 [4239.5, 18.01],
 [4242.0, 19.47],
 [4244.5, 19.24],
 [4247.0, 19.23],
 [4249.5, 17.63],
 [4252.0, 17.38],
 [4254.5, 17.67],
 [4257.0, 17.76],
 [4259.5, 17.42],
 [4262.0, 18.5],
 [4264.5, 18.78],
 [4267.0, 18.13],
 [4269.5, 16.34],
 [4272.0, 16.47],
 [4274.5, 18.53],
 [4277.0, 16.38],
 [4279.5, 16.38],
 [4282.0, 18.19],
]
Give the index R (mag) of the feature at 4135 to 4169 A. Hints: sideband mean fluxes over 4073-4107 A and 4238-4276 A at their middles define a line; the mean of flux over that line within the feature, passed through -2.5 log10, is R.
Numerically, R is 0.06 mag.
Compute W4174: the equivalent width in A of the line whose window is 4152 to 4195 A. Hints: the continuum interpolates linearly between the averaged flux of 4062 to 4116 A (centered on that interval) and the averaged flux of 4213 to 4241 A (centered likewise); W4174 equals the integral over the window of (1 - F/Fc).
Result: 2.4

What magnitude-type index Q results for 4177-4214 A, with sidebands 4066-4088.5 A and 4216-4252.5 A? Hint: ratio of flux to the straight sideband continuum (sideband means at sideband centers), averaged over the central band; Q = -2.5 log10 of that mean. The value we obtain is 0.08 mag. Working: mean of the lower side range 16.2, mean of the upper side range 17.8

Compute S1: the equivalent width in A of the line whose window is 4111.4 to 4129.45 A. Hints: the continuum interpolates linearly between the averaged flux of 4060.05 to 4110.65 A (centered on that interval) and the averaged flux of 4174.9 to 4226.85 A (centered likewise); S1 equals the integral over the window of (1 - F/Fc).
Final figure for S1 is -1.4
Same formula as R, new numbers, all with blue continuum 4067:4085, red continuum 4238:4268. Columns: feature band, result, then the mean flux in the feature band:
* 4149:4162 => 0.12 mag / 15.2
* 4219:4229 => 0.08 mag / 16.7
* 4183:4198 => 0.07 mag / 16.4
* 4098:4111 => 0.09 mag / 15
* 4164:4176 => 0.08 mag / 15.9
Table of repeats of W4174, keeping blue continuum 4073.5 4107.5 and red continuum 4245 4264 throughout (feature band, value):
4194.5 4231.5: 2.2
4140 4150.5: 0.5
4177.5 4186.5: 0.7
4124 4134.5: 0.4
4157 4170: 0.5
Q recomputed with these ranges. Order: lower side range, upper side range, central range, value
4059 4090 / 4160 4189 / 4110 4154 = -0.02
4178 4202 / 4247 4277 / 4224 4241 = -0.02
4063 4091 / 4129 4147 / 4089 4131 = -0.02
